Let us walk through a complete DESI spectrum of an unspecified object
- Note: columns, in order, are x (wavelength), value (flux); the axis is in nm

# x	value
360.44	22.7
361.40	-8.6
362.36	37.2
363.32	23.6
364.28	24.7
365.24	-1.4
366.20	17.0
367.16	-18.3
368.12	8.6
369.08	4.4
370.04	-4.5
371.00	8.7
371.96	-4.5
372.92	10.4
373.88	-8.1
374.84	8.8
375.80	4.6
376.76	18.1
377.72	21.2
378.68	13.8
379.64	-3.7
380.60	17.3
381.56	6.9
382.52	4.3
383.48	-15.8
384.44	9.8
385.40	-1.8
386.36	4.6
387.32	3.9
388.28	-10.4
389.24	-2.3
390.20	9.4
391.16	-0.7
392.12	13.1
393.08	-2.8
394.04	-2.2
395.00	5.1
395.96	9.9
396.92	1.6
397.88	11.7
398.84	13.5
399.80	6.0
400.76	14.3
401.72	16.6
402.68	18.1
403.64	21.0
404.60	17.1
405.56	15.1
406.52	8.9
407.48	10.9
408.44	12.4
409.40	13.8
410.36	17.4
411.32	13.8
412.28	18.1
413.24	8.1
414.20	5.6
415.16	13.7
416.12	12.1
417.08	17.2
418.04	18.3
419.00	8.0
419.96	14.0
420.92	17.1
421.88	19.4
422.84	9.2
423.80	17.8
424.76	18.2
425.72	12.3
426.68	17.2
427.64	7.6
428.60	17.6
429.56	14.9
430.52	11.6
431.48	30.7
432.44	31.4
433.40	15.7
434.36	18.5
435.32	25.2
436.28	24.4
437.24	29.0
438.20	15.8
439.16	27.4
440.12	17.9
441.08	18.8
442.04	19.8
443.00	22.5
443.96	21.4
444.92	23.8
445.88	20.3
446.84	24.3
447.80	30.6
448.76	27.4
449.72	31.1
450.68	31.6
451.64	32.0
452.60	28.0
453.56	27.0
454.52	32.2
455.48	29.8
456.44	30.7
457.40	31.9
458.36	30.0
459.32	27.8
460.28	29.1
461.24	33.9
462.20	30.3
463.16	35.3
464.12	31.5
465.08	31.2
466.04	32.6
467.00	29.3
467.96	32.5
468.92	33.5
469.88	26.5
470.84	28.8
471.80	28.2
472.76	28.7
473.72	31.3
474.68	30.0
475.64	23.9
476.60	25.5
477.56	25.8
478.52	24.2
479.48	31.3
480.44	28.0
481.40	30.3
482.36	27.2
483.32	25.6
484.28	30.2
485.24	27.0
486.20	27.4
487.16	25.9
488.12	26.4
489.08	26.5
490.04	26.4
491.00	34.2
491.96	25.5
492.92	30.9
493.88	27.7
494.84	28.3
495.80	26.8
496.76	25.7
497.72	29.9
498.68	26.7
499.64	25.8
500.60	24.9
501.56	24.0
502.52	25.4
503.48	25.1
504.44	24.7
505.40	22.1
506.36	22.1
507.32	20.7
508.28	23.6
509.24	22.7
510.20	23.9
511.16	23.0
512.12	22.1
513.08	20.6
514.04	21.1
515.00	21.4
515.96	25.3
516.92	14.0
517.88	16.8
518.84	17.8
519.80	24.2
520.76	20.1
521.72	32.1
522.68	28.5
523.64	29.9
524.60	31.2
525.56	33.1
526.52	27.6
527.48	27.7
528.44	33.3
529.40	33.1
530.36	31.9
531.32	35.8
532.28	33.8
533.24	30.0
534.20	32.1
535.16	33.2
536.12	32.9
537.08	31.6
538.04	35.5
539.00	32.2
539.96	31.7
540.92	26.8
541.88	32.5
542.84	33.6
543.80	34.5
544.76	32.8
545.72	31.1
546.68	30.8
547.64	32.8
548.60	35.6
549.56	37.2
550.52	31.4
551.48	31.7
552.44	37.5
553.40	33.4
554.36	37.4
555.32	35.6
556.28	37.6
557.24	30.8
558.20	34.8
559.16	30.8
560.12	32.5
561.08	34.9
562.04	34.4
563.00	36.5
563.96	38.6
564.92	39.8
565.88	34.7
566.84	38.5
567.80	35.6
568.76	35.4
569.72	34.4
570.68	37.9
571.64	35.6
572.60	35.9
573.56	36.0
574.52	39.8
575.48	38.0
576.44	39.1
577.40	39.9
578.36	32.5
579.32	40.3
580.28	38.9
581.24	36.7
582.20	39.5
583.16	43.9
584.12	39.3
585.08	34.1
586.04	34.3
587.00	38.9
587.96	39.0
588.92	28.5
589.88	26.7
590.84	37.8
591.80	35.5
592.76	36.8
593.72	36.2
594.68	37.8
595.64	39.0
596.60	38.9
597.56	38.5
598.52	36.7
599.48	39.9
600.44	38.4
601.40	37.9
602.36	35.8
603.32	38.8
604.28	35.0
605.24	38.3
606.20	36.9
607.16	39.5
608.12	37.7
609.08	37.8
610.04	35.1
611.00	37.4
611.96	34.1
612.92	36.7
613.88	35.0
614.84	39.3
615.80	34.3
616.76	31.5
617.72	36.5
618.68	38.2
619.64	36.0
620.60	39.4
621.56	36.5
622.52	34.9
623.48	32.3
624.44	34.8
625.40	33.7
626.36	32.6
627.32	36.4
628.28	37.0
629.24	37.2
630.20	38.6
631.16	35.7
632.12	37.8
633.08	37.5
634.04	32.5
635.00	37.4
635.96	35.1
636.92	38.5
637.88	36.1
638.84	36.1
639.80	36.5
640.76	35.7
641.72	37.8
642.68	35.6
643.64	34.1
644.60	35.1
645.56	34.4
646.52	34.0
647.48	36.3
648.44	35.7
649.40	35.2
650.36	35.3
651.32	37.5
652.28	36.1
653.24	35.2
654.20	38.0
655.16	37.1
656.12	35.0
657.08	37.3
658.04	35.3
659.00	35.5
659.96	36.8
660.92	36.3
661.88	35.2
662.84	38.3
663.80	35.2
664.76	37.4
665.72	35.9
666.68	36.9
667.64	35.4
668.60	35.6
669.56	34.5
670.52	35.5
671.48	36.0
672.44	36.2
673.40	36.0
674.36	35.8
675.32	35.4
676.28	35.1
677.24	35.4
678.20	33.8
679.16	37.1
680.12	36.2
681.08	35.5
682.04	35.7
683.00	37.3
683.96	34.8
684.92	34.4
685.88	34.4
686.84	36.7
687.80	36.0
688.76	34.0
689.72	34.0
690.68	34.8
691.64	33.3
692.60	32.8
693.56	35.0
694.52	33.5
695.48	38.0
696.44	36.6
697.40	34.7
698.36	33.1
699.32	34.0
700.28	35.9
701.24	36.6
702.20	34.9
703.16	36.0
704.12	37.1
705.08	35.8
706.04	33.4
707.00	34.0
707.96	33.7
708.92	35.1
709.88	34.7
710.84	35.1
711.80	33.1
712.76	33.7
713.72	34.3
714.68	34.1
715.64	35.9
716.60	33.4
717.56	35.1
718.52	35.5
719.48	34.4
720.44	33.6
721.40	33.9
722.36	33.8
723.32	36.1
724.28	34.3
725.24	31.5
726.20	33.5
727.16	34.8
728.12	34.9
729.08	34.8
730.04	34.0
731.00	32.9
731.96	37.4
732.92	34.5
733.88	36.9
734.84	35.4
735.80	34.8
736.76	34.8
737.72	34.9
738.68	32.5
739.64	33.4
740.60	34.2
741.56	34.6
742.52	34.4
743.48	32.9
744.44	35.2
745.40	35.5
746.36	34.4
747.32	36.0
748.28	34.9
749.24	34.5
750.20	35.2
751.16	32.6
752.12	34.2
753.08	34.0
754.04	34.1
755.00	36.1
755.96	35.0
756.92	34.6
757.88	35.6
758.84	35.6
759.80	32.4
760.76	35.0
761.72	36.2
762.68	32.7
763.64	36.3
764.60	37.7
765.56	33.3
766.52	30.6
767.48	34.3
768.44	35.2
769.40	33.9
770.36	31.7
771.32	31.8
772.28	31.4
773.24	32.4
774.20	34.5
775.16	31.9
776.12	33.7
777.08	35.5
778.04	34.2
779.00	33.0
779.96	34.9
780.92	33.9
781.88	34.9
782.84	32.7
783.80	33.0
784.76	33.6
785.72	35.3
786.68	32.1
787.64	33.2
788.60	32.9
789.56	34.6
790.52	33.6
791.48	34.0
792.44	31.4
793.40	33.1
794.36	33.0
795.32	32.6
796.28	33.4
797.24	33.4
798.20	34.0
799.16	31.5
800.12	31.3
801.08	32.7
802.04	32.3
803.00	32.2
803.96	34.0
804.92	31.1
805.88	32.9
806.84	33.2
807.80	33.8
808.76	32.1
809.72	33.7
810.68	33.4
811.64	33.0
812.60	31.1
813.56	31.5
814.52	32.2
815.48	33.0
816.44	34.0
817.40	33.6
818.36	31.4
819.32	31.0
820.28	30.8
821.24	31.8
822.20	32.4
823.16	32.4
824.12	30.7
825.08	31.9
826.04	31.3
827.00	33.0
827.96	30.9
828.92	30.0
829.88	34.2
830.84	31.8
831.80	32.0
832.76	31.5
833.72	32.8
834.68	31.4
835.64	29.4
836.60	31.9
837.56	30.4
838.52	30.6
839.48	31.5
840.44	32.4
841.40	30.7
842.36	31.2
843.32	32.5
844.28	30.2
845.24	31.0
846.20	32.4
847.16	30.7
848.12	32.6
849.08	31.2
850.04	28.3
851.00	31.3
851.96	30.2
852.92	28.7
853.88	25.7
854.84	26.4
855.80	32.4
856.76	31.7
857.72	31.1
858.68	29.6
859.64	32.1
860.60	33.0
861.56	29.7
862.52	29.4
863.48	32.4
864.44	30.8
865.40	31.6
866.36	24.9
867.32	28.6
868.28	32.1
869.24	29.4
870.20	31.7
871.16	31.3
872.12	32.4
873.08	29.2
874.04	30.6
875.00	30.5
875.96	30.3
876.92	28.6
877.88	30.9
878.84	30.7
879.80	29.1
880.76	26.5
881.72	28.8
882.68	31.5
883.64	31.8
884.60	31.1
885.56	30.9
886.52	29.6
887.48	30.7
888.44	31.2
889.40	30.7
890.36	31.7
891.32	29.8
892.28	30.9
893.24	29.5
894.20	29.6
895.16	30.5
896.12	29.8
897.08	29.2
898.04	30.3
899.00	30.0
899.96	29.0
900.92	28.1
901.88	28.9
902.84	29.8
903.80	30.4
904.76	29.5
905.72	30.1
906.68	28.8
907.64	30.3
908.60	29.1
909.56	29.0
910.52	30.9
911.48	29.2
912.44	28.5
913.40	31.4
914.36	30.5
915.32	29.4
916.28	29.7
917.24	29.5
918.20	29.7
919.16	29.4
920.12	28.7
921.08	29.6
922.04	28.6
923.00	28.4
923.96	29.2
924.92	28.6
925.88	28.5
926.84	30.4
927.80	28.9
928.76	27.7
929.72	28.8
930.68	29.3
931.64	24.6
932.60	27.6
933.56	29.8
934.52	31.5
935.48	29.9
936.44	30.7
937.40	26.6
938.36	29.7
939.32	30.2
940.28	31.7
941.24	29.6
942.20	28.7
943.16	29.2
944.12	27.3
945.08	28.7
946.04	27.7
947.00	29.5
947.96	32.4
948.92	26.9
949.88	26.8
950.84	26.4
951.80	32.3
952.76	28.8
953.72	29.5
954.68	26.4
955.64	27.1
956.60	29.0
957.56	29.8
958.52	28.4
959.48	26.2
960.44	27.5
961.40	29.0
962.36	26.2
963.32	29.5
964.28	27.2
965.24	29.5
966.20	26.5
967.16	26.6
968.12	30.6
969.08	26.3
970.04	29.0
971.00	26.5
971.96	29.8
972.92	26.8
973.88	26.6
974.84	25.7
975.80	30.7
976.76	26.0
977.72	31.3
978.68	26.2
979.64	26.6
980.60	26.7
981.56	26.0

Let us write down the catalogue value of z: 0.00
